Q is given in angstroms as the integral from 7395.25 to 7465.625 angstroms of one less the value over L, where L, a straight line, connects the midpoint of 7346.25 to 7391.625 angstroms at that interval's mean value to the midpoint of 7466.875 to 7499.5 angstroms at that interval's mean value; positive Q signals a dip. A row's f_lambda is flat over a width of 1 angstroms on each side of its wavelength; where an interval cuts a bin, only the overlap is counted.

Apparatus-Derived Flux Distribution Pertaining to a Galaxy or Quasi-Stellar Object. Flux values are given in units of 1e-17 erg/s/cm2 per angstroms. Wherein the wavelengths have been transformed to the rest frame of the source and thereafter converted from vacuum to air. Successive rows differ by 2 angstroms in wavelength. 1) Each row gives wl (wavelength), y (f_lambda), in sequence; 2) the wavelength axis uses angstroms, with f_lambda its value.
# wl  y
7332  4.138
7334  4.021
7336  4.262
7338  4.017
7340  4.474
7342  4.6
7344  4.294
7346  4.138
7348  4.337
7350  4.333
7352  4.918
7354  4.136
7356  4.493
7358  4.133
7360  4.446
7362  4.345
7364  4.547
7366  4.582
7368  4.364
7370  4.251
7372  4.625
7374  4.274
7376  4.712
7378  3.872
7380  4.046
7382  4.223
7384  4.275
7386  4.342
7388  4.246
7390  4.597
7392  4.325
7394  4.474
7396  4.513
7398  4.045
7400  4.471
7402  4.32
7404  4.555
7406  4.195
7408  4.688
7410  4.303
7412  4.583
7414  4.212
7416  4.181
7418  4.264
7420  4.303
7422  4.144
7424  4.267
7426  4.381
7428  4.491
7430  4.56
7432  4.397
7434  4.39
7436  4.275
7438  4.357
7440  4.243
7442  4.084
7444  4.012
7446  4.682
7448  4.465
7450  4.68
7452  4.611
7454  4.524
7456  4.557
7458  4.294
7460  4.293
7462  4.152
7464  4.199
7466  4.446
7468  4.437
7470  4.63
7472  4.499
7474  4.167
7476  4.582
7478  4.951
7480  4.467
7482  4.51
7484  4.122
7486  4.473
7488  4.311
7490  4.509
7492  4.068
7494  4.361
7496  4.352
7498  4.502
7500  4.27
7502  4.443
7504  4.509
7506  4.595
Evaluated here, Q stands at 0.6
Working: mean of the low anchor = 4.36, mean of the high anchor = 4.43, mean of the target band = 4.36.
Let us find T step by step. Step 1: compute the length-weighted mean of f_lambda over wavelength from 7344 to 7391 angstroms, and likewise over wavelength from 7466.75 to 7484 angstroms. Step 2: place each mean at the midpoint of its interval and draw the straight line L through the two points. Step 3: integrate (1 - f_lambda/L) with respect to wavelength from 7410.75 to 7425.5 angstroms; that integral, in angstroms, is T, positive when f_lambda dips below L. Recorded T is 0.5 angstroms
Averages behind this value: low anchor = 4.36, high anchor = 4.51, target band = 4.28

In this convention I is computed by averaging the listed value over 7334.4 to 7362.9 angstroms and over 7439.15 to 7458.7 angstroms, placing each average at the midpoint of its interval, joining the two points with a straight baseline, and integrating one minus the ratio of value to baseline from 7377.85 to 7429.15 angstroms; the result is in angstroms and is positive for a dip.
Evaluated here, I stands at 0.7 angstroms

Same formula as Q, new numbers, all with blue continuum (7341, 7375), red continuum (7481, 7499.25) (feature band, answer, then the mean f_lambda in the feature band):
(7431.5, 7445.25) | 0.38 angstroms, 4.25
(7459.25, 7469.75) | 0.08 angstroms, 4.33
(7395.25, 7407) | 0.11 angstroms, 4.35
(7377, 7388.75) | 0.61 angstroms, 4.17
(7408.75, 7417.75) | 0.12 angstroms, 4.33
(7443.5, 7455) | -0.39 angstroms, 4.52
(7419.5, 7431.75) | 0.04 angstroms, 4.36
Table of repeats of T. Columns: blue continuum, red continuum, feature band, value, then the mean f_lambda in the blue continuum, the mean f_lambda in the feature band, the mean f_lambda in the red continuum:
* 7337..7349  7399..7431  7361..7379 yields -0.27 angstroms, 4.31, 4.4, 4.37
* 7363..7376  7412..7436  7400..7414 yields -0.17 angstroms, 4.46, 4.43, 4.33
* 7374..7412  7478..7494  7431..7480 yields -0.43 angstroms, 4.35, 4.41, 4.39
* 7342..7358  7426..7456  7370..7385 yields 0.35 angstroms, 4.38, 4.29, 4.42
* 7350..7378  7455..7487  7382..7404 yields 0.30 angstroms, 4.42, 4.36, 4.42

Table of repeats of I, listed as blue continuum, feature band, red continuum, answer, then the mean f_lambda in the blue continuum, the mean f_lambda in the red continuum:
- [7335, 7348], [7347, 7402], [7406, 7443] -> -0.7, 4.3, 4.34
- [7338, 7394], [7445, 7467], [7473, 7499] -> -0.2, 4.36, 4.41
